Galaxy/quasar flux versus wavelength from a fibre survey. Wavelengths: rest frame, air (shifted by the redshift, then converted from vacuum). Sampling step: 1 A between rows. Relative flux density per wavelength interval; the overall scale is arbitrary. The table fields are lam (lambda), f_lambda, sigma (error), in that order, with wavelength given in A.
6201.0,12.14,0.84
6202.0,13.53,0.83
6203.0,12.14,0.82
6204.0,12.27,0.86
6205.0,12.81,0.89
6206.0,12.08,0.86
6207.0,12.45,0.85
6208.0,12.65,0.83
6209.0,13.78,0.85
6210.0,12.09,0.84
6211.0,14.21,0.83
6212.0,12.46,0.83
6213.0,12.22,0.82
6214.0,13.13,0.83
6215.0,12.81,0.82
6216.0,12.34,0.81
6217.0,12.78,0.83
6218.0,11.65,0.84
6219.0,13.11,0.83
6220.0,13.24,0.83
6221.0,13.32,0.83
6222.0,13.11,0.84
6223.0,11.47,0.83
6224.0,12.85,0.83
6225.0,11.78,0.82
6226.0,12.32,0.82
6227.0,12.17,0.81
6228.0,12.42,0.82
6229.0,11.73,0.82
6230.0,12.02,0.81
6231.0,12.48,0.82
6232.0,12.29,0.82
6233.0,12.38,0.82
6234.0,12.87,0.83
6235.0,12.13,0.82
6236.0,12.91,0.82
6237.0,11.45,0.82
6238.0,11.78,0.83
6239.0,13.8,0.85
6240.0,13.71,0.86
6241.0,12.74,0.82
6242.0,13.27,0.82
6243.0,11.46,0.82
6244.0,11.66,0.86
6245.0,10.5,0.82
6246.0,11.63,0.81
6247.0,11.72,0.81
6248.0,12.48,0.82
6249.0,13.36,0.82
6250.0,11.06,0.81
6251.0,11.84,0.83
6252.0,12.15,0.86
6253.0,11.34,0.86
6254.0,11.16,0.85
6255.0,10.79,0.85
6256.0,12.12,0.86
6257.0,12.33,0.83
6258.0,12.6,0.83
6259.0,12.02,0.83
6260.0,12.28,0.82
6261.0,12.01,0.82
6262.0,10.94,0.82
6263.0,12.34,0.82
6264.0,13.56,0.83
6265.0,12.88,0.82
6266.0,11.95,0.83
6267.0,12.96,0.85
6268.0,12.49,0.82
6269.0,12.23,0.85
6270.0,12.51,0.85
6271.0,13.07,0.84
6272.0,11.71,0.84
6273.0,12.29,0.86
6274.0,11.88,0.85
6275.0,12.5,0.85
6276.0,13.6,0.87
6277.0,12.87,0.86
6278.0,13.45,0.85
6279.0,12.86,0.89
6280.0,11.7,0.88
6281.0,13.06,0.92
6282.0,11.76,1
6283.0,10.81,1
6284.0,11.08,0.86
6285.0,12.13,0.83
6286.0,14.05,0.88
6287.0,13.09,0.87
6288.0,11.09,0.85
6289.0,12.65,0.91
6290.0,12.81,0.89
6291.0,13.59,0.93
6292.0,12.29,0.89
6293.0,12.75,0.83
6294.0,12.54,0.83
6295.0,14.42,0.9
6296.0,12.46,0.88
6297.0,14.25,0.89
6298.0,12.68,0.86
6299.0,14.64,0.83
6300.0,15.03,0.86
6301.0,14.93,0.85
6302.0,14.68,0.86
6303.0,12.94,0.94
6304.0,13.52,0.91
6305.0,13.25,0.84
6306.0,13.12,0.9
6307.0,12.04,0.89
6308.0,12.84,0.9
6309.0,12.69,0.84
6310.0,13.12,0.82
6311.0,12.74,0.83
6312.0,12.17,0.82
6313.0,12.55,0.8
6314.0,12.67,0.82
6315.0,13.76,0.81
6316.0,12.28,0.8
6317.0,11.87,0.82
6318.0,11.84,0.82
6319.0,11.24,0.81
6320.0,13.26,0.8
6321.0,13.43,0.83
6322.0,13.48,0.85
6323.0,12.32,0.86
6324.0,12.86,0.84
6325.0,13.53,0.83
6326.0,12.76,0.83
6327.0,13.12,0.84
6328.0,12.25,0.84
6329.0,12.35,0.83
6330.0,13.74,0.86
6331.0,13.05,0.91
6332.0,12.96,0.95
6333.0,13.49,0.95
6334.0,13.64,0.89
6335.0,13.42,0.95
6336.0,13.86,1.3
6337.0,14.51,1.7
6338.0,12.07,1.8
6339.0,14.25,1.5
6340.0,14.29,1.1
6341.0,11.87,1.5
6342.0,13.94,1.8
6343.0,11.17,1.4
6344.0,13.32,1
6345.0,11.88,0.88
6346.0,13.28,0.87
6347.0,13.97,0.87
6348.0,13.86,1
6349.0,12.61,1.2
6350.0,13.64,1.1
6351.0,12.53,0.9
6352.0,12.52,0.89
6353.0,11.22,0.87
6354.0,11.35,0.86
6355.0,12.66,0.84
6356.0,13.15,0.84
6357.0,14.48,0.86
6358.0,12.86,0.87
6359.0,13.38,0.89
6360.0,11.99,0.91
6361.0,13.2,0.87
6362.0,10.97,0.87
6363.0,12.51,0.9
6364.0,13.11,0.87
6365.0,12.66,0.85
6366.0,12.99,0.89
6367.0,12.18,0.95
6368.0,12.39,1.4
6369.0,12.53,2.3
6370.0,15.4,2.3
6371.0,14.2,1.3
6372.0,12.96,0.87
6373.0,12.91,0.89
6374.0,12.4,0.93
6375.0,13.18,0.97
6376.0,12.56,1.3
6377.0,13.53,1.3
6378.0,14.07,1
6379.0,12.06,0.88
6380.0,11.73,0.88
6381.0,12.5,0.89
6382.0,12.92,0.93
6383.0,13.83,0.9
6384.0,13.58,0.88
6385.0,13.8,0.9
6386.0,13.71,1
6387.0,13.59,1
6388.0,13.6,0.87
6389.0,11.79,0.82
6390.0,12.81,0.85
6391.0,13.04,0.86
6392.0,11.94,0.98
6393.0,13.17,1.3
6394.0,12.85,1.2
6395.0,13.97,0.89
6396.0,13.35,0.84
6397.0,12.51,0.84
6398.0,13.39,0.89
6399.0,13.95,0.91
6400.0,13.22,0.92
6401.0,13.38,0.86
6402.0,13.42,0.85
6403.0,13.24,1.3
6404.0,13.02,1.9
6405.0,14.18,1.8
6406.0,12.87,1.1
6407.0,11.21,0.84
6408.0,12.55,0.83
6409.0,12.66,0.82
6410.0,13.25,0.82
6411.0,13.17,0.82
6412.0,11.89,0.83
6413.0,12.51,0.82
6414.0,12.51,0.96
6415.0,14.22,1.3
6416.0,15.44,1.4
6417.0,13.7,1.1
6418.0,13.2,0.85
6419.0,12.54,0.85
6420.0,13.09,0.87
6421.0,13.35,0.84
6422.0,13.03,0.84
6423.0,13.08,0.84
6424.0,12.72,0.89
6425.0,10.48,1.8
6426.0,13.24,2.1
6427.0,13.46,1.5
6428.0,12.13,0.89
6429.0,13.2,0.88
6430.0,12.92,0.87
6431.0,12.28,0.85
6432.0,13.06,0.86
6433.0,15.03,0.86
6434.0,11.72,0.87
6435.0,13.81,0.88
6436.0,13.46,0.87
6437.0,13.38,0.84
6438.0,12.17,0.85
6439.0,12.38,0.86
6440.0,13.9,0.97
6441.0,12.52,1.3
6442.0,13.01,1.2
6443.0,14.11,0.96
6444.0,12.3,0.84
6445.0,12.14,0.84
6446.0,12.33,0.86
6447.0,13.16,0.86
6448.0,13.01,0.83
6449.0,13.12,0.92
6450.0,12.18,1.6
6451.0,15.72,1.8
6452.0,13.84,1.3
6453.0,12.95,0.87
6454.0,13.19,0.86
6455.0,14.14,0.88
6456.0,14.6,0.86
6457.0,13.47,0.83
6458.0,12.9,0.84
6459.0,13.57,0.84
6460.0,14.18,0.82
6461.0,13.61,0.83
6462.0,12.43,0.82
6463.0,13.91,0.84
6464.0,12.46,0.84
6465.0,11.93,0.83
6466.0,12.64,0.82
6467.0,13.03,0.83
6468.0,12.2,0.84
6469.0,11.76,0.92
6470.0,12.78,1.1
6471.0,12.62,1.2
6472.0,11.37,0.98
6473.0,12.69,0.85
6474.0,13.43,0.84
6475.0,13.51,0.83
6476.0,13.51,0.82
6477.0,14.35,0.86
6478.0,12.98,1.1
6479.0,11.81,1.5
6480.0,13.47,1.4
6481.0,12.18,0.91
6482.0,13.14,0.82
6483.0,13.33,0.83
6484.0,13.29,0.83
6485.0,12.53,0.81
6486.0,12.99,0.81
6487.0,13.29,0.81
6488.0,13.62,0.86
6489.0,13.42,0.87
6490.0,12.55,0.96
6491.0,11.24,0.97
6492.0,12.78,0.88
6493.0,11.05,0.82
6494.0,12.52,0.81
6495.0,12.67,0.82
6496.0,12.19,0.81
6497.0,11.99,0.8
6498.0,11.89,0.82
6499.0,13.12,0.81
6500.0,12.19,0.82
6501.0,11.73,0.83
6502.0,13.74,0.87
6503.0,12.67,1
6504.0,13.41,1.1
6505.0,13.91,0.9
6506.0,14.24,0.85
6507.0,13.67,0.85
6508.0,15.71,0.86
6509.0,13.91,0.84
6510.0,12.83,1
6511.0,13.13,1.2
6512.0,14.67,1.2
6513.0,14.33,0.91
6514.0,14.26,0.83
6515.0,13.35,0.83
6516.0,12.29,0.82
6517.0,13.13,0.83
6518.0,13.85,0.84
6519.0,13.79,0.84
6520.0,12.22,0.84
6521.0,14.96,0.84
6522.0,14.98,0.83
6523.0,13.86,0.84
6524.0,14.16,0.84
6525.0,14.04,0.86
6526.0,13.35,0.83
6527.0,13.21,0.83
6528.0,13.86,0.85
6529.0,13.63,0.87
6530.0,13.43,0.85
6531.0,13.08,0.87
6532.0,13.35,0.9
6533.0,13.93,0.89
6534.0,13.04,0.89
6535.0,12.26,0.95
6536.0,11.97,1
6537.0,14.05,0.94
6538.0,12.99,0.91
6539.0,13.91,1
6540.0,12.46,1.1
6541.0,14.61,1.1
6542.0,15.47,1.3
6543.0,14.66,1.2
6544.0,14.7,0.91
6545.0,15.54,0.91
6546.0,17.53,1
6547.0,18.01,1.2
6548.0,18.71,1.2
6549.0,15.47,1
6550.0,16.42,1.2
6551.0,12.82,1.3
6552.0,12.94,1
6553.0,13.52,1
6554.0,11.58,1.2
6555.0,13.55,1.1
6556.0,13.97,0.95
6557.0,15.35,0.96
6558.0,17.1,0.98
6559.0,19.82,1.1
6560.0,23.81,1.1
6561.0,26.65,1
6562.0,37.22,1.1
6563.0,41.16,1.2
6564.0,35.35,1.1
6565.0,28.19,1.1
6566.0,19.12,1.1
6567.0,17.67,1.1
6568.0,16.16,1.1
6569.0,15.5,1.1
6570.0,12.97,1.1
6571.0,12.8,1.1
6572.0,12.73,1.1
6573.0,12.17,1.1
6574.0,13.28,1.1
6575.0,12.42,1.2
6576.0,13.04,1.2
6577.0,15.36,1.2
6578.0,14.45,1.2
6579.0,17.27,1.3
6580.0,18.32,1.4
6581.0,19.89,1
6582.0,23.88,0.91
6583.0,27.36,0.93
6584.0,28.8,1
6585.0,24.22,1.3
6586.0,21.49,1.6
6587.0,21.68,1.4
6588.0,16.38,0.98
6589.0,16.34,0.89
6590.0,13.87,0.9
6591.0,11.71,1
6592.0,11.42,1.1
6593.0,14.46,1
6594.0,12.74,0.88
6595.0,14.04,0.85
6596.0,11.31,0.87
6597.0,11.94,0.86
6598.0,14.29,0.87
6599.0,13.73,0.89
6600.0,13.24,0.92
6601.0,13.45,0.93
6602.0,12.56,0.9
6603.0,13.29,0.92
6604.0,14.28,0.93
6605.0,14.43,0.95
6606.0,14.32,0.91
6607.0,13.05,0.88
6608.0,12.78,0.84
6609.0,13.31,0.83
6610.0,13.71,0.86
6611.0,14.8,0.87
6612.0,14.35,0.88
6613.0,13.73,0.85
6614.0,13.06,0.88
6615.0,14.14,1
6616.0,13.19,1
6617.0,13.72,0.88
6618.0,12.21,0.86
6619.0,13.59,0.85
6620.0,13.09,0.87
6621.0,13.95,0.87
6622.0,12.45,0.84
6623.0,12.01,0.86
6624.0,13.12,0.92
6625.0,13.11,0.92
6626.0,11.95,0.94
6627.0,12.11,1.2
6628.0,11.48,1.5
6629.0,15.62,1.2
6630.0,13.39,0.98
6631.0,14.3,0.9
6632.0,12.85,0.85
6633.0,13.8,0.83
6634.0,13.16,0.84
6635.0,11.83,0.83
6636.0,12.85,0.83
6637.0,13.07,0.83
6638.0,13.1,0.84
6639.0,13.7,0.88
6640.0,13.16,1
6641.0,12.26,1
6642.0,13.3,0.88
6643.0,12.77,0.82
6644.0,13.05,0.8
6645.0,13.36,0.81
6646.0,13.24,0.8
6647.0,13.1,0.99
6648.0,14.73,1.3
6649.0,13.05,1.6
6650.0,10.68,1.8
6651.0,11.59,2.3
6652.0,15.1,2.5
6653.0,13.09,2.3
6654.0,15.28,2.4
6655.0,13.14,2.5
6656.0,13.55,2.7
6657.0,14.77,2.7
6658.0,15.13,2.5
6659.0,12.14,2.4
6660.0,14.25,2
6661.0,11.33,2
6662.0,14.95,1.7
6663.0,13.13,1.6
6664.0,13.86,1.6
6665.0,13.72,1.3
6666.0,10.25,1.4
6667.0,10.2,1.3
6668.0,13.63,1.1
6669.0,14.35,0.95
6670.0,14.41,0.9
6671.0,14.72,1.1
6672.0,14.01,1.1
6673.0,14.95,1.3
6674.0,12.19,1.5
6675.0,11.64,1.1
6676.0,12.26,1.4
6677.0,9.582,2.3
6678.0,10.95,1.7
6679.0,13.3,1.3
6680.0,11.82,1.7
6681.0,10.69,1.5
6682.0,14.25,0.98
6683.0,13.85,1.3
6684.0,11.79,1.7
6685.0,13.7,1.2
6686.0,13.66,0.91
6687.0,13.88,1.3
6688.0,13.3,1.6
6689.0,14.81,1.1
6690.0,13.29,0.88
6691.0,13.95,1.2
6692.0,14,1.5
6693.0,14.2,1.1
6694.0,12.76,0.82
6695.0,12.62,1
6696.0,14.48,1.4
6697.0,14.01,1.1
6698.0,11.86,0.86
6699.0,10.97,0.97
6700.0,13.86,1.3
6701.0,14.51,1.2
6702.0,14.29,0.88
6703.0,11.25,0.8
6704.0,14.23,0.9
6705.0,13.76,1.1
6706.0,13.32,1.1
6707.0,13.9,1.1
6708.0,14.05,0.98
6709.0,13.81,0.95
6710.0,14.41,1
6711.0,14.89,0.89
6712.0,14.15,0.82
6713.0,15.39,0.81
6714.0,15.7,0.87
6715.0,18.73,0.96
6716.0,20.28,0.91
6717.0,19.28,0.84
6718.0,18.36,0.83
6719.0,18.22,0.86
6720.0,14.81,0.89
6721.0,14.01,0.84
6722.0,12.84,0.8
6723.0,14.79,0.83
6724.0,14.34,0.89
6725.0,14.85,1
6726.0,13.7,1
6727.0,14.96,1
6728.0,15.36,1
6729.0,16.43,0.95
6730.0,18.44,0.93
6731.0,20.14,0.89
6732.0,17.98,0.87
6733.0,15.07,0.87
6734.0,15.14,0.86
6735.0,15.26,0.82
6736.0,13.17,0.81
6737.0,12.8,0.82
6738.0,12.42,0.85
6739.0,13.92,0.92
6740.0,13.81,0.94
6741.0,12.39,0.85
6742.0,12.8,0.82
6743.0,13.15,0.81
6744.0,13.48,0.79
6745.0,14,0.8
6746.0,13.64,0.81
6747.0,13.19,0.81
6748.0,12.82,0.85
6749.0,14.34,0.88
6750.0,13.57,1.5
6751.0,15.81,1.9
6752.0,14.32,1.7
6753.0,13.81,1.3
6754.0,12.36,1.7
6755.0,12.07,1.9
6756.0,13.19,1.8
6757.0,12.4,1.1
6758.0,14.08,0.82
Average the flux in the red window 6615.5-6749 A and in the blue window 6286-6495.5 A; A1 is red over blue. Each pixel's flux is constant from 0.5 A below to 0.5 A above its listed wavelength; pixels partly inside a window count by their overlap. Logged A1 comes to 1.06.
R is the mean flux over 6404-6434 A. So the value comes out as 13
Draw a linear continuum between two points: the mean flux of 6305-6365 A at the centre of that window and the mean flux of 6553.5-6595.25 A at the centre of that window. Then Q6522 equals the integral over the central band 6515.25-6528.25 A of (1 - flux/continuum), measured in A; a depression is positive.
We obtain 2.8 A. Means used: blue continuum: 12.9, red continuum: 18.7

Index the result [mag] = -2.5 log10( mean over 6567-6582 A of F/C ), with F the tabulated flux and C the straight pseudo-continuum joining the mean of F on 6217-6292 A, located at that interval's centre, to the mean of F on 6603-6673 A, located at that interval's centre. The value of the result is -0.15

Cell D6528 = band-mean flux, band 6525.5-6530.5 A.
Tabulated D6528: 13.5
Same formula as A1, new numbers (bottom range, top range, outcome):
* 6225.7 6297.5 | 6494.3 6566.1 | 1.26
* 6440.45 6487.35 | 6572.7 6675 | 1.08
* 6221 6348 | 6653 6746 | 1.11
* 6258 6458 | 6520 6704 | 1.13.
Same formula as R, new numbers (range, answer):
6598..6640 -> 13.3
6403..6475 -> 13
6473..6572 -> 14.9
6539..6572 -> 18.3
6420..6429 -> 12.7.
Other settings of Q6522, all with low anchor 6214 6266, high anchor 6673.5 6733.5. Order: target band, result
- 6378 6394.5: -0.08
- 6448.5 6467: -0.21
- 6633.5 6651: 1.38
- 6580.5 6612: -4.68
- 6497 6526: -0.18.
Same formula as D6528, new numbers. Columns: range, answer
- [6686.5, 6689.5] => 14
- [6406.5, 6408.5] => 11.9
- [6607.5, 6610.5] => 13.3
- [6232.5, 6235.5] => 12.5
